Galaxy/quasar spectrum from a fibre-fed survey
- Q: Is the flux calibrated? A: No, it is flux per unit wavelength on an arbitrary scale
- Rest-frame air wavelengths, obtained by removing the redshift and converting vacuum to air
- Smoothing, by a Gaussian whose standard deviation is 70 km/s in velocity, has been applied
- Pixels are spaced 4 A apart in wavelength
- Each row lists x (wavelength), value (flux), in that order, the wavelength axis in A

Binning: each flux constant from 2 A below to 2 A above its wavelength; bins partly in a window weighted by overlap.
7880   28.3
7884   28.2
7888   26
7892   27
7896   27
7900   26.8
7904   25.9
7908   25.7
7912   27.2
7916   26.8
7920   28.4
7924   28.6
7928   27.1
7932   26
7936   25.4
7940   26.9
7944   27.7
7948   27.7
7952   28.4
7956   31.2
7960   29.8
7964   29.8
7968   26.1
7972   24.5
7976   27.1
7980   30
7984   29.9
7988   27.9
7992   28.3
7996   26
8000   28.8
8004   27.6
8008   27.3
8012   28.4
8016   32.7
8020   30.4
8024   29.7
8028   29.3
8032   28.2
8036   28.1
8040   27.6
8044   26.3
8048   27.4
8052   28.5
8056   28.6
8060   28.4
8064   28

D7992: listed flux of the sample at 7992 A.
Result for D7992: 28.3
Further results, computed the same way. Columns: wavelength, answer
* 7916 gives 26.8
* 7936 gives 25.4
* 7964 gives 29.8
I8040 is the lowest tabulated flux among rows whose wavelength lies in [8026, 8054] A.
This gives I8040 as 26.3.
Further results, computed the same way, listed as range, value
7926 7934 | 26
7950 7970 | 26.1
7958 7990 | 24.5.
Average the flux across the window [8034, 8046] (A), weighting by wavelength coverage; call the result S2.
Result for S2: 27.3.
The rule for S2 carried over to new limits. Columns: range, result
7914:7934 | 27.4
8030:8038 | 28.1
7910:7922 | 27.5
